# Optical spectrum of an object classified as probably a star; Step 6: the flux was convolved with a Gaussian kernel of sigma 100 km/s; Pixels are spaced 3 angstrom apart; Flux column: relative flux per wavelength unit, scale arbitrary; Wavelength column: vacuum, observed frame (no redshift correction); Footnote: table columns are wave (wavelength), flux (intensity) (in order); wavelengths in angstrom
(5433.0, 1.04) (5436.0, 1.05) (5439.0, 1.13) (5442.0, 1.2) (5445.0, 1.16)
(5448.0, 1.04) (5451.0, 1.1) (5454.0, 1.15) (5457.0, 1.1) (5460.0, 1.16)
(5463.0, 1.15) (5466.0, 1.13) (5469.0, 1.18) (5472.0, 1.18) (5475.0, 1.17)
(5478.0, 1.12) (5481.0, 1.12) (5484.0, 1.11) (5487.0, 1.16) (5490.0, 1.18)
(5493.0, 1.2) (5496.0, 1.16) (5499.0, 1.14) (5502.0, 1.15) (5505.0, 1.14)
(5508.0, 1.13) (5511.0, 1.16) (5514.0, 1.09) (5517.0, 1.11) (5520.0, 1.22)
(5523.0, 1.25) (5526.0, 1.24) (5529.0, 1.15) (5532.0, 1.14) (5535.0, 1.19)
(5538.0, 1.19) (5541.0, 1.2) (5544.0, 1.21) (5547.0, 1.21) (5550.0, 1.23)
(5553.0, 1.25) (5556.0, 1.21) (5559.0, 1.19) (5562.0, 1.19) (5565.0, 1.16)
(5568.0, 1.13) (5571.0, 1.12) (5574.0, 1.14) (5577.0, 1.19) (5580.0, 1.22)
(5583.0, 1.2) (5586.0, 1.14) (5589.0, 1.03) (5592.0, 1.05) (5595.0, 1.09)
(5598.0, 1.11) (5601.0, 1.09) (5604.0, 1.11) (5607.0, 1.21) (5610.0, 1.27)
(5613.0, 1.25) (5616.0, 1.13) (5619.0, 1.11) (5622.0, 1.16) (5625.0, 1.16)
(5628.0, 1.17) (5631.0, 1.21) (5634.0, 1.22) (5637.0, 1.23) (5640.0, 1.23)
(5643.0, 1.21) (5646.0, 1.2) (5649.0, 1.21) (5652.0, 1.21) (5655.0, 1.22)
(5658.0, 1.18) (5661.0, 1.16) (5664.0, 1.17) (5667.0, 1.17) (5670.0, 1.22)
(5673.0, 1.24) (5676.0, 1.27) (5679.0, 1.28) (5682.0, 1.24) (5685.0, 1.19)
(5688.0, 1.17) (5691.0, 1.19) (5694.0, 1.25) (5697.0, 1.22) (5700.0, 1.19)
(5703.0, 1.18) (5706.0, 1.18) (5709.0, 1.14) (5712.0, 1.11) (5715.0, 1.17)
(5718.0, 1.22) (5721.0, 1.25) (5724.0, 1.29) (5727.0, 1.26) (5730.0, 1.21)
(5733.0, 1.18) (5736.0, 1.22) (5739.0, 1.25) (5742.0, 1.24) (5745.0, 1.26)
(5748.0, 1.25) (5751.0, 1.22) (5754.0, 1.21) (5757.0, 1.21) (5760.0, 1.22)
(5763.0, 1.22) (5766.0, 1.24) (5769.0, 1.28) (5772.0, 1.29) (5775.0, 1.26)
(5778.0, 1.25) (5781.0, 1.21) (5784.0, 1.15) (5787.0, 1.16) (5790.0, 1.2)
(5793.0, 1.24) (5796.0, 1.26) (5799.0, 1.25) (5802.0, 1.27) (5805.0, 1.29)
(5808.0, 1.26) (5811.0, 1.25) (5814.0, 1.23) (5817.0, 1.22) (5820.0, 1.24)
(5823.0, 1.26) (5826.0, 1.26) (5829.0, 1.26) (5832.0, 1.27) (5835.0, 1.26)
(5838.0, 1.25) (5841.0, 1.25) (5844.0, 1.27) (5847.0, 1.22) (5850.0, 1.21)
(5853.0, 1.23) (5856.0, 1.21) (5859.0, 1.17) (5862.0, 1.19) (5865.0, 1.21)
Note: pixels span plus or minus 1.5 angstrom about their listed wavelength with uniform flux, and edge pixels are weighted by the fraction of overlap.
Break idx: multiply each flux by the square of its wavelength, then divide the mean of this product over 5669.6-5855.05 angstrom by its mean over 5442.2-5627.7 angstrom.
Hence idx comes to 1.15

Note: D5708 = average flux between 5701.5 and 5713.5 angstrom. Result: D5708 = 1.15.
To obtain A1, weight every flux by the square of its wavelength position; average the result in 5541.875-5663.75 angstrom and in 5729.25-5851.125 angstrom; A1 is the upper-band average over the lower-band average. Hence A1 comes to 1.13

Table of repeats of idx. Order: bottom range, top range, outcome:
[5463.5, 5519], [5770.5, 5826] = 1.20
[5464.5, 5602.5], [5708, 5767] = 1.13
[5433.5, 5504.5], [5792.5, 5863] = 1.24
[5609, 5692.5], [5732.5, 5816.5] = 1.07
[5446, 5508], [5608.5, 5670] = 1.11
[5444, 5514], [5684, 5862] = 1.19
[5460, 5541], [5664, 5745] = 1.12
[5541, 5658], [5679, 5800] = 1.09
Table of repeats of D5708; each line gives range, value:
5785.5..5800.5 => 1.22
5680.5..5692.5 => 1.2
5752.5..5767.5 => 1.22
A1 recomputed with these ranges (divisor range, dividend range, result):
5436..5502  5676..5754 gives 1.16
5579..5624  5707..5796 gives 1.13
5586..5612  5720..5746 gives 1.16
